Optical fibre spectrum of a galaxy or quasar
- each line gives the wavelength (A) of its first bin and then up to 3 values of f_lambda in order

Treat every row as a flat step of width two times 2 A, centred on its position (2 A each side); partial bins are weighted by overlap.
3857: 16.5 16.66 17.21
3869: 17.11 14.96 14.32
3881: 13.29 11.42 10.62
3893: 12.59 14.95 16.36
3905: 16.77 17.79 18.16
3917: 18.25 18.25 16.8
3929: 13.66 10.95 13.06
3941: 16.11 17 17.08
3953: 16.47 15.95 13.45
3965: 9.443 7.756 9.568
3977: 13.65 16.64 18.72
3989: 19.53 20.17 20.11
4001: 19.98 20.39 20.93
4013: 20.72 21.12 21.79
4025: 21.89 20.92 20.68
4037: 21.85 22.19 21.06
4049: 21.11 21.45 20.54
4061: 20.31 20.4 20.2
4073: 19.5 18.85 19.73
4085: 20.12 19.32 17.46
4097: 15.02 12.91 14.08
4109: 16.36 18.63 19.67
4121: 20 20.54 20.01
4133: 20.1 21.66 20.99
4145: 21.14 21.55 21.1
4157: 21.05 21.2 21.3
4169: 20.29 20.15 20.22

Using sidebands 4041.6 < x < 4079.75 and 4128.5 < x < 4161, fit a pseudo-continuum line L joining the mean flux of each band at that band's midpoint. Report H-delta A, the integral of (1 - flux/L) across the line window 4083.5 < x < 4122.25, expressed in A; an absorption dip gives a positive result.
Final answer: 6.5 A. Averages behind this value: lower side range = 20.4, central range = 17.3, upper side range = 21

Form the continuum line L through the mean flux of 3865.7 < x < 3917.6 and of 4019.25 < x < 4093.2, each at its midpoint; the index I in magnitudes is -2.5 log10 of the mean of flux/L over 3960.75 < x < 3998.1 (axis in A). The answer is 0.215 mag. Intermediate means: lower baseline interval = 15.1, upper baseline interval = 20.6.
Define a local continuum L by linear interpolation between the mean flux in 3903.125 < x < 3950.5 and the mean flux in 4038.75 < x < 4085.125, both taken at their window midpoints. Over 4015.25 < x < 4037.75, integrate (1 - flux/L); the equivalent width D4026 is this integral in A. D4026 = -2.34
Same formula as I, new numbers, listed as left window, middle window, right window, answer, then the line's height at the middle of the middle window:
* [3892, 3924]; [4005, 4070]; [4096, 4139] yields -0.19 mag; 17.6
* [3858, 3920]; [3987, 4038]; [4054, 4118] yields -0.20 mag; 17.3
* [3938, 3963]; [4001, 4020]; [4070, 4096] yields -0.20 mag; 17.3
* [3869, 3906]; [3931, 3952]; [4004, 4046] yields 0.14 mag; 16.9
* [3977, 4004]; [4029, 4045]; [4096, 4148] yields -0.14 mag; 18.8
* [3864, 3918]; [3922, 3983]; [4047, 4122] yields 0.17 mag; 16.3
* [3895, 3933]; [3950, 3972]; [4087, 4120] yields 0.29 mag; 16.5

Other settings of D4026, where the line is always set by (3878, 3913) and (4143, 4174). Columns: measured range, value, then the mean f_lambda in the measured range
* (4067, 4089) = -0.8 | 19.6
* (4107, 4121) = 1.0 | 18.5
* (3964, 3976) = 5.2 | 9.27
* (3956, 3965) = 1.5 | 13.4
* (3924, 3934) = 1.0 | 13.8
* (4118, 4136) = 0.0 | 20.2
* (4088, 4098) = 1.1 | 17.3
